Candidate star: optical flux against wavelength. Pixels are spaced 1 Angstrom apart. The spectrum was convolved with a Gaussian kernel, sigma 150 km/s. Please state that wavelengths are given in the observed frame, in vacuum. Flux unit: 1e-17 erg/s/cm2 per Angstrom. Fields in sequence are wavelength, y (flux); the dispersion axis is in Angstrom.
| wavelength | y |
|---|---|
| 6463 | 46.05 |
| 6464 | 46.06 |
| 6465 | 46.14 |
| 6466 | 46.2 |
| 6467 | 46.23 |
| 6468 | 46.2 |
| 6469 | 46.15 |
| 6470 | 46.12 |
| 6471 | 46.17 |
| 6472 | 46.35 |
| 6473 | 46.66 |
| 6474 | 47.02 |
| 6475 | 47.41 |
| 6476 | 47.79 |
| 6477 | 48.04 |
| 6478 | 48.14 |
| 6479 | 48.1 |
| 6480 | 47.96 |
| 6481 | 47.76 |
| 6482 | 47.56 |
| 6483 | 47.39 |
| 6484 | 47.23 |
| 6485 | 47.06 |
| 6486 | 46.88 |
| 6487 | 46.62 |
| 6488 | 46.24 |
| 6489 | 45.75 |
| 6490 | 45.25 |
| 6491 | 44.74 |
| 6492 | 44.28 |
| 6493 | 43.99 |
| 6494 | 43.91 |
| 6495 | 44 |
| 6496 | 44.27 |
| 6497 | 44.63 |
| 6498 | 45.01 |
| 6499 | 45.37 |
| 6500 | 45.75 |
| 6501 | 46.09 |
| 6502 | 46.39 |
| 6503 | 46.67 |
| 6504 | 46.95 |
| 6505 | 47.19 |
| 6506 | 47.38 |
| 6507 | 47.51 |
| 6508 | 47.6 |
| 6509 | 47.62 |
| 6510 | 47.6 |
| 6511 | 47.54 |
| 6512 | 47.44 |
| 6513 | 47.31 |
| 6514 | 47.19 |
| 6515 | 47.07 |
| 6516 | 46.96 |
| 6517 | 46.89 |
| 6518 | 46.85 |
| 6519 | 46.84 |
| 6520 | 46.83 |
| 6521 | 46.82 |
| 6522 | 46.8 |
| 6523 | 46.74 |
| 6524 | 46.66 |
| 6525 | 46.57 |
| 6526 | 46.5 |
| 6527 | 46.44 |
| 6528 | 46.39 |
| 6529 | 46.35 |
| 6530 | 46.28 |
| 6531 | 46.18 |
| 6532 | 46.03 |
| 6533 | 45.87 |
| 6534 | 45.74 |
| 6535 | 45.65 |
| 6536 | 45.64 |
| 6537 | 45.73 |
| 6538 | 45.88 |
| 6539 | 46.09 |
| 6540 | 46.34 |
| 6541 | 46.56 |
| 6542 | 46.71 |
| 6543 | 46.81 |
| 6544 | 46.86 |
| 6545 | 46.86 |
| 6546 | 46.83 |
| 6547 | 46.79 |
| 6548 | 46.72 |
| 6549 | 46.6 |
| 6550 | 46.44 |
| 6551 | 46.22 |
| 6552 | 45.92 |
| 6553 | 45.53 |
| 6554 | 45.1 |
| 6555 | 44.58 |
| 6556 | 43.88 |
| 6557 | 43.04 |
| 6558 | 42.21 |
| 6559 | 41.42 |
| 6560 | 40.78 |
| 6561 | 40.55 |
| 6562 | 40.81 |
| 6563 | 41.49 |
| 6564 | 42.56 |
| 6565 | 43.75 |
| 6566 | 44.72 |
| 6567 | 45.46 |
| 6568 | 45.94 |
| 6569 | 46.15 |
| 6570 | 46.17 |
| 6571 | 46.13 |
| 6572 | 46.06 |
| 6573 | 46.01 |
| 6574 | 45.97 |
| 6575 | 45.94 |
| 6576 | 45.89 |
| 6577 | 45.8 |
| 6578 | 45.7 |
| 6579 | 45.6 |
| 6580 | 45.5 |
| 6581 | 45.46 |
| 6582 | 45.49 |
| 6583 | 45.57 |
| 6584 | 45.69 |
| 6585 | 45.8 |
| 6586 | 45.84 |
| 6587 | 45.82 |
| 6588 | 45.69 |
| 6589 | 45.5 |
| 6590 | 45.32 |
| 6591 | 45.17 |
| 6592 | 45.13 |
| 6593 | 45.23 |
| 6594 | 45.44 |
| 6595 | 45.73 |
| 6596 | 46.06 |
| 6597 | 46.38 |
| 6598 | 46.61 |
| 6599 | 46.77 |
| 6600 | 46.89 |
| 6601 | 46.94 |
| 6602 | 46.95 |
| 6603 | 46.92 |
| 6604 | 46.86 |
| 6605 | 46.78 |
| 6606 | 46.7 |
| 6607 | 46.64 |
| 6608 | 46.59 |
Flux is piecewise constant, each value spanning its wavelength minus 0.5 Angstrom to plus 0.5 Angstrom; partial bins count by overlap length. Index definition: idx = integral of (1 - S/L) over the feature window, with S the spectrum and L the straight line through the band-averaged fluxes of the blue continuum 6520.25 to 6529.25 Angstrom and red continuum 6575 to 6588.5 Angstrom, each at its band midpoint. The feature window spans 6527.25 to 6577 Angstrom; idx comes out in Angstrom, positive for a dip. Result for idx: 1.0 Angstrom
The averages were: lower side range 46.6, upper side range 45.7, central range 45.3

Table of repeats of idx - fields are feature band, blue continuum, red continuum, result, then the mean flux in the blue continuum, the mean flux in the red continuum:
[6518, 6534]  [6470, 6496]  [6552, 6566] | -0.7 Angstrom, 46.4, 42.9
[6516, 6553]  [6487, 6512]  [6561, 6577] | -0.9 Angstrom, 46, 44.8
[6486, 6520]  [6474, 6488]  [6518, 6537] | 0.5 Angstrom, 47.5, 46.3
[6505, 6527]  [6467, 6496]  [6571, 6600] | -0.4 Angstrom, 46.4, 45.8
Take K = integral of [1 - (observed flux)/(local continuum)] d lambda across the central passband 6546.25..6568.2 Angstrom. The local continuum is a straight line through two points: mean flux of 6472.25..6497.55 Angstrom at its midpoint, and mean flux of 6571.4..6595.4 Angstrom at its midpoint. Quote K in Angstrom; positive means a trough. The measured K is 0.82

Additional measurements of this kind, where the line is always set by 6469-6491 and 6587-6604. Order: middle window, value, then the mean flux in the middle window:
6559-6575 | 0.74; 44.1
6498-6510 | 0.01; 46.7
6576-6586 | 0.11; 45.6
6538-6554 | 0.01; 46.4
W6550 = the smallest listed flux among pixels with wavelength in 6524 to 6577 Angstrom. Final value 40.55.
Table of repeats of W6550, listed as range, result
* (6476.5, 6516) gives 43.91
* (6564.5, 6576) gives 43.75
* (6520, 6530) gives 46.28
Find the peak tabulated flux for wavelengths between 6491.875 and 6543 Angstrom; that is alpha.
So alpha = 47.62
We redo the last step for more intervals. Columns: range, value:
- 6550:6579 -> 46.44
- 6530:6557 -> 46.86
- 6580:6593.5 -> 45.84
